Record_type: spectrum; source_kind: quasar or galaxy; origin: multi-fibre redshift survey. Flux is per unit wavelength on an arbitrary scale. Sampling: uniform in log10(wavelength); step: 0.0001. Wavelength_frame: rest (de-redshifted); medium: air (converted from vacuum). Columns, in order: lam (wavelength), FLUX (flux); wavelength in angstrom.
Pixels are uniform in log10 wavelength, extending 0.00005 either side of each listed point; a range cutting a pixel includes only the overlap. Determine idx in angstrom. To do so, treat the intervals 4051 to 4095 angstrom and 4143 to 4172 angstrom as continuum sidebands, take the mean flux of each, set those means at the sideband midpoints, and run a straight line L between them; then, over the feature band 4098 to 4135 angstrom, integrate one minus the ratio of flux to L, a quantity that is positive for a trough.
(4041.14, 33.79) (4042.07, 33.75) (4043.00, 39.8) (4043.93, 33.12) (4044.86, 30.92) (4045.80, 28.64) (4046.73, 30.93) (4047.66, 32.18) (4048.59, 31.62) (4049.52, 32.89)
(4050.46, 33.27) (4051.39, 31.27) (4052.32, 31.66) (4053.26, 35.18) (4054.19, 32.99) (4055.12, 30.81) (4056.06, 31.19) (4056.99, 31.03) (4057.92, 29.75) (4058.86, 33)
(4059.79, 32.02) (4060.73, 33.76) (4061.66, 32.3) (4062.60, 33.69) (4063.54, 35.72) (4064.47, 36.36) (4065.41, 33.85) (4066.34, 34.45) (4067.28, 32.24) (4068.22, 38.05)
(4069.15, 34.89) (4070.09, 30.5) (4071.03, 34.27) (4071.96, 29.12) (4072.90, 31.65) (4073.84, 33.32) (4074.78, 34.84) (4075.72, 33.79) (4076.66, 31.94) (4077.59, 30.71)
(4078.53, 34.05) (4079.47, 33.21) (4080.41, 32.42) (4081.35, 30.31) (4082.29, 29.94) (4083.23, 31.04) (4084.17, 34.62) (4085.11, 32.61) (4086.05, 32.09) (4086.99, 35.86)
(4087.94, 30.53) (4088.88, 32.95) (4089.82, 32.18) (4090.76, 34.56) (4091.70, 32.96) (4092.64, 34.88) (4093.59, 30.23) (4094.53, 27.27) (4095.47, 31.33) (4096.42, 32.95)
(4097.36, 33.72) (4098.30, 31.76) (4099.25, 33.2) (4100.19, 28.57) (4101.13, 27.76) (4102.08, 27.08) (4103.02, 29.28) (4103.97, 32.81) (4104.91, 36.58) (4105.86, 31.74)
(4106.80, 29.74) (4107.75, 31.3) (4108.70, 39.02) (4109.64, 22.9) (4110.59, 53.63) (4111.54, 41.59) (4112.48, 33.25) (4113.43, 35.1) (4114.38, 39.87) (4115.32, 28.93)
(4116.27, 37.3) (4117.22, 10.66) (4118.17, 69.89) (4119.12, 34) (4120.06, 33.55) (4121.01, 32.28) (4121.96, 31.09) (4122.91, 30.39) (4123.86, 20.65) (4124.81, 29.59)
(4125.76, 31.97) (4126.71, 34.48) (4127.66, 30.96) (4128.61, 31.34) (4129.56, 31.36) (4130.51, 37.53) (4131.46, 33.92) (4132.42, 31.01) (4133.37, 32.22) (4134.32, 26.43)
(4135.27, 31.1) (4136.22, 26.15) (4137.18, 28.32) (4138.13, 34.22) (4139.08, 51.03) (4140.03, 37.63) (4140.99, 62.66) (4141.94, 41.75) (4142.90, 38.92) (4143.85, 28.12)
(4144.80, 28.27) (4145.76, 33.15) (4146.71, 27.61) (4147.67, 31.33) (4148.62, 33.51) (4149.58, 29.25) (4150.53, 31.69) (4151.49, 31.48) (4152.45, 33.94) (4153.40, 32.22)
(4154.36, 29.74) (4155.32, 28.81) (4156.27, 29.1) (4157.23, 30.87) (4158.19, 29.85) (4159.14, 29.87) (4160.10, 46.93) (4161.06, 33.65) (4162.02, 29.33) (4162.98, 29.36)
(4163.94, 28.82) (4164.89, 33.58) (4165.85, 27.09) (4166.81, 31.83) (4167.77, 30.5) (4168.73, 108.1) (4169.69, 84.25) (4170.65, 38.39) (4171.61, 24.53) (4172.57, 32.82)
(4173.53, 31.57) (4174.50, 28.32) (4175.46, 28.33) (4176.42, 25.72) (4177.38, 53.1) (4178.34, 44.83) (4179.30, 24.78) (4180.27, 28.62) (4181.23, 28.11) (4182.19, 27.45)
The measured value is 1.3 angstrom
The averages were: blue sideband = 32.7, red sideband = 35.6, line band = 32.9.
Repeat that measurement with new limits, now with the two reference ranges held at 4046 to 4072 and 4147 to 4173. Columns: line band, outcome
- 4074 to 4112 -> 1.46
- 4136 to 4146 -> -0.57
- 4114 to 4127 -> 0.67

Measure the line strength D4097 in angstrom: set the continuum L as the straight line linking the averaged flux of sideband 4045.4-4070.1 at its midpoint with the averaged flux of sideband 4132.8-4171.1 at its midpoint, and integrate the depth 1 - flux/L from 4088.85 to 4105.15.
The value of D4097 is 1.3 angstrom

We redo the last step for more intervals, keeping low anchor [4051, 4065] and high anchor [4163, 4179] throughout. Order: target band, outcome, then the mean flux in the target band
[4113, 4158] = 5.4 angstrom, 33.3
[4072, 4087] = 0.7 angstrom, 32.4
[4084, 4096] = 0.8 angstrom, 32.4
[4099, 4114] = 1.1 angstrom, 33.4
